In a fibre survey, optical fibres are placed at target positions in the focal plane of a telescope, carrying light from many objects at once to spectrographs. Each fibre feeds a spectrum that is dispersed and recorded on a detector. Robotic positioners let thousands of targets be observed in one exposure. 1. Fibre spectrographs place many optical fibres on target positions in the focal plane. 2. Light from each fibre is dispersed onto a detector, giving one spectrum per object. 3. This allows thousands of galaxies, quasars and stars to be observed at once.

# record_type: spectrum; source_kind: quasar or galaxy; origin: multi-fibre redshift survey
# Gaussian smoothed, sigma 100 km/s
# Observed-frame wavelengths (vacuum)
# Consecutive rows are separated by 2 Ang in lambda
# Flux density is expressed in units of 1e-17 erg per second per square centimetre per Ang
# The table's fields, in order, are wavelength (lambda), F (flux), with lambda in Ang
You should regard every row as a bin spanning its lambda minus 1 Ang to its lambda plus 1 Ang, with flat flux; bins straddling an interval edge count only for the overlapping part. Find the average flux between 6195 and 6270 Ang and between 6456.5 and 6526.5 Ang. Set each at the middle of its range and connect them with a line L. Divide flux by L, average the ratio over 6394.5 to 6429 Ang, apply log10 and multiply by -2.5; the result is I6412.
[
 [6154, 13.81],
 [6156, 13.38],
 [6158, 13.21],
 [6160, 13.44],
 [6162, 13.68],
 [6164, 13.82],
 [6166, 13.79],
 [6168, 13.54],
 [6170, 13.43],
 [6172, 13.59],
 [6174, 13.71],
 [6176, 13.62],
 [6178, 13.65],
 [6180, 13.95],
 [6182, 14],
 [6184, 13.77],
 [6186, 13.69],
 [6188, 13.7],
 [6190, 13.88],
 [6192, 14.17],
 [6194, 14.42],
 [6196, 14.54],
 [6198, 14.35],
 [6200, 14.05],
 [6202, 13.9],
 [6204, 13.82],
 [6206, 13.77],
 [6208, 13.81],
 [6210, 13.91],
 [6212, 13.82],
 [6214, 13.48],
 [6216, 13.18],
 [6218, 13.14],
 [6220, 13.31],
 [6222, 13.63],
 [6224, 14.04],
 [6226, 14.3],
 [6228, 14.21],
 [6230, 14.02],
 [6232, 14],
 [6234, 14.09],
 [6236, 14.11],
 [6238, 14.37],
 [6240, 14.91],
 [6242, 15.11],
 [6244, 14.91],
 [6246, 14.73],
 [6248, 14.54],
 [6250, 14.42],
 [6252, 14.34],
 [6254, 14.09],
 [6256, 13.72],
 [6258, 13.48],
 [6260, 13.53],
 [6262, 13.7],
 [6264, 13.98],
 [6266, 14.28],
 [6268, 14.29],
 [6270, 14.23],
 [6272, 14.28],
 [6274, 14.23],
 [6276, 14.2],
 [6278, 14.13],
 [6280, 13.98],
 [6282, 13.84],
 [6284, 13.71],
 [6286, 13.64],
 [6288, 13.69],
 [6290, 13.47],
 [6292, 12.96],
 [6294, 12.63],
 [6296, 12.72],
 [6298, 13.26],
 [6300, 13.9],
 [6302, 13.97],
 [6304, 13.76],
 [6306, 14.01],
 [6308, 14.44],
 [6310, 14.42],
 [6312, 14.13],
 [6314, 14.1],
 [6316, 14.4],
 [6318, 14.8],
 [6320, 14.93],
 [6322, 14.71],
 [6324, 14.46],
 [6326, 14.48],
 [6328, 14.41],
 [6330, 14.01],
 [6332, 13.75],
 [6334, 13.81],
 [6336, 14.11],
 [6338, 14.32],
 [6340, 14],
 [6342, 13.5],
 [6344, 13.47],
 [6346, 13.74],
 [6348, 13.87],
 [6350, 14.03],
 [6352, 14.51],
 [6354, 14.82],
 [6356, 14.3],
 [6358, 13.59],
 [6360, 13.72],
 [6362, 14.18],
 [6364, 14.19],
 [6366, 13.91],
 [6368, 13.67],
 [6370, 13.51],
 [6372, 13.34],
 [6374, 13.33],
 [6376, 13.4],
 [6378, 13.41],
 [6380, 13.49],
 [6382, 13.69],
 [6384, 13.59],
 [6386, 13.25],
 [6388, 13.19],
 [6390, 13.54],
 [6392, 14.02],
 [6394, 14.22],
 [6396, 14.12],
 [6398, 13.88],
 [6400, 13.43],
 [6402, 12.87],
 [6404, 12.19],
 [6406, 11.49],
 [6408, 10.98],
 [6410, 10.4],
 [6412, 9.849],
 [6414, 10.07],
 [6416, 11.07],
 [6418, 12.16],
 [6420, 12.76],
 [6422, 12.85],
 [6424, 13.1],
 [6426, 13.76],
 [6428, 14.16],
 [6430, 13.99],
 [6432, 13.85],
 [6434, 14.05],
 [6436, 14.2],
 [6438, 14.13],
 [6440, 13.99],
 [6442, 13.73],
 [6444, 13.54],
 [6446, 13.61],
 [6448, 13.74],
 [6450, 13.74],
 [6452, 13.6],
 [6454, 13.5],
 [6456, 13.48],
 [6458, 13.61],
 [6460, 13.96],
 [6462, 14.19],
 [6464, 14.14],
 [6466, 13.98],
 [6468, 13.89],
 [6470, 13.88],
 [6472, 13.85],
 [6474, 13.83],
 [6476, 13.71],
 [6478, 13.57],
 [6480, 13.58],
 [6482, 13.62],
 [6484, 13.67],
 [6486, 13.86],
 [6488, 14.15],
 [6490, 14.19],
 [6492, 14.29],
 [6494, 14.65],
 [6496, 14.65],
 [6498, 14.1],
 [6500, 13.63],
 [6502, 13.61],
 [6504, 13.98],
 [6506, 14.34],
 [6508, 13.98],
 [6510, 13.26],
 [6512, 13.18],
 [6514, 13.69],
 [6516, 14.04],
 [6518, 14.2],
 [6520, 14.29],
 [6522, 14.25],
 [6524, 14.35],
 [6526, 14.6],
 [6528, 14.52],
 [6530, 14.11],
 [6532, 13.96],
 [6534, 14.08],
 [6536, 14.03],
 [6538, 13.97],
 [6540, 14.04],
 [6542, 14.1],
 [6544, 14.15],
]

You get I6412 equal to 0.14 mag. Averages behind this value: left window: 14.1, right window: 14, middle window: 12.3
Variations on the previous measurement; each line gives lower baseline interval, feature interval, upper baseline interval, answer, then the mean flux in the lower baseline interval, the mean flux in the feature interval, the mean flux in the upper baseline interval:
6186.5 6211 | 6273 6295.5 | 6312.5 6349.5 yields 0.035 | 14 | 13.7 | 14.2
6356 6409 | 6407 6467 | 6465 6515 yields 0.042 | 13.4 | 13.1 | 13.9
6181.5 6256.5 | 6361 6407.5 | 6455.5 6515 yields 0.040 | 14.1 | 13.4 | 13.9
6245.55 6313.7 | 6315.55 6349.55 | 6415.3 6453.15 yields -0.031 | 13.9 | 14.2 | 13.5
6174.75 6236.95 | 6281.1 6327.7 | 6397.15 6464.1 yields -0.034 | 13.9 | 13.9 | 13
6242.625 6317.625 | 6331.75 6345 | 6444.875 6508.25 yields 0.007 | 14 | 13.9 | 13.9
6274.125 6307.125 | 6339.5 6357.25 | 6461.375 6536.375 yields -0.022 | 13.6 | 14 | 14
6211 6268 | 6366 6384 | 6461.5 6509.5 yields 0.039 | 14.1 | 13.5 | 14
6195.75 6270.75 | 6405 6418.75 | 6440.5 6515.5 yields 0.270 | 14.1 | 10.8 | 13.8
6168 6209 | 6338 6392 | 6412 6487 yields -0.012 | 13.9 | 13.8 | 13.5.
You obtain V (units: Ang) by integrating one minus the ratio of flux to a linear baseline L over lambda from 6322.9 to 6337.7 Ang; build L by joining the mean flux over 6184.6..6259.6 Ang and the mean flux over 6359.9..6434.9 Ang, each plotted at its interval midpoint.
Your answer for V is -0.8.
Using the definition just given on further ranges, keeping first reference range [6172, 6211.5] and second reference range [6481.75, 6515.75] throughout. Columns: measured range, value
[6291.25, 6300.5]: 0.58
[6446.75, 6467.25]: 0.21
